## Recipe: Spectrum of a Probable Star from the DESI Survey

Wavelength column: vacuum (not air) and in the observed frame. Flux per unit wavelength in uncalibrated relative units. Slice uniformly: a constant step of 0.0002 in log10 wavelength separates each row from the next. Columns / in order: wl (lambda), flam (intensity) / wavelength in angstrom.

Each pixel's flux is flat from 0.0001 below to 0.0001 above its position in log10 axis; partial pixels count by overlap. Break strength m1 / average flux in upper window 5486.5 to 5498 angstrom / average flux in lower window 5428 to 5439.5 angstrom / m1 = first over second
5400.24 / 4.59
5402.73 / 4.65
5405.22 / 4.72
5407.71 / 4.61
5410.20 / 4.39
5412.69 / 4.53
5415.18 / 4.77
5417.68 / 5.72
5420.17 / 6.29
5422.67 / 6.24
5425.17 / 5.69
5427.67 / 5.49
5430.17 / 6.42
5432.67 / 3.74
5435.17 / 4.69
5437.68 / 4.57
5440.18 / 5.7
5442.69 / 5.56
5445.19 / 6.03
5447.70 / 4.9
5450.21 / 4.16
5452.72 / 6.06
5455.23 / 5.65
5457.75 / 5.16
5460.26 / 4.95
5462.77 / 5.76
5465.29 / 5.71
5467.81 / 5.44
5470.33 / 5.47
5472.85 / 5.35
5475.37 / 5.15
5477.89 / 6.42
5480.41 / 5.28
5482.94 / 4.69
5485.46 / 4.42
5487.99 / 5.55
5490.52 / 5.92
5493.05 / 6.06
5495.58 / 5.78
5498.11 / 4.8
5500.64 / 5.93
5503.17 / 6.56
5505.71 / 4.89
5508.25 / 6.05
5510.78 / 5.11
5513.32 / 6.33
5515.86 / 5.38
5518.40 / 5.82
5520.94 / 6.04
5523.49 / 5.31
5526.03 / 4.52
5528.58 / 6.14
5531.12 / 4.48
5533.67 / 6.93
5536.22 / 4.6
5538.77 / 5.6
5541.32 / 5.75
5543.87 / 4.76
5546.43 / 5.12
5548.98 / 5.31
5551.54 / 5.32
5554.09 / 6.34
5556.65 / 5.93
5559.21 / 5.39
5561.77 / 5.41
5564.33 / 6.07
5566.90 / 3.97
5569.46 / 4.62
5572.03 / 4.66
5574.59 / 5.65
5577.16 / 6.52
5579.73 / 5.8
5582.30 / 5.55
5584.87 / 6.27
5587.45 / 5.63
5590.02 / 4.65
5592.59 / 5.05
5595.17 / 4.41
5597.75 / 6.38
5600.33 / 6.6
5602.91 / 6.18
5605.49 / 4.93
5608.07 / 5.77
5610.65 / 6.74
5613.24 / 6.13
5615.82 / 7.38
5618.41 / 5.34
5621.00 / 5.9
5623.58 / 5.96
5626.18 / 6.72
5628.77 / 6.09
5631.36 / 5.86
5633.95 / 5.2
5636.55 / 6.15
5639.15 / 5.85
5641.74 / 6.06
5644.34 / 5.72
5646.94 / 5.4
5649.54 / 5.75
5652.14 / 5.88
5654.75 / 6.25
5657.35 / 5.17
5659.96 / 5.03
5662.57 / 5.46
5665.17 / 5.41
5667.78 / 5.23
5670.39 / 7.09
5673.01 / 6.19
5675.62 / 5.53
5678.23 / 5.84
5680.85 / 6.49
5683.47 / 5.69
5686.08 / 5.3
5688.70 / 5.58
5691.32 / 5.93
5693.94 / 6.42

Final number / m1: 1.15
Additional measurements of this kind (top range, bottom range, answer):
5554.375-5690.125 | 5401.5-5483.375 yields 1.09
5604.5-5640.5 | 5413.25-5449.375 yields 1.12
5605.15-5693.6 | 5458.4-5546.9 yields 1.07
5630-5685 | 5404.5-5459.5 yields 1.10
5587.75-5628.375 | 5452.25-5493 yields 1.08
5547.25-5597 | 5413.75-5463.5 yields 1.01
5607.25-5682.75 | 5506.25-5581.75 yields 1.08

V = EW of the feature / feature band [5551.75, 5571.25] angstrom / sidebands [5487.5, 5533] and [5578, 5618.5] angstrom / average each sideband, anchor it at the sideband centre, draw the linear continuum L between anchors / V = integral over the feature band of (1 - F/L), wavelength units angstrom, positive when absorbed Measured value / 1.2 angstrom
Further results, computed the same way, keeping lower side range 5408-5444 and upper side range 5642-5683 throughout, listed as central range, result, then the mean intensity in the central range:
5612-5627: -1.4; 6.22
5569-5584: 0.1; 5.54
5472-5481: -0.4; 5.58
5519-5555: 0.4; 5.44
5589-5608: 0.5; 5.49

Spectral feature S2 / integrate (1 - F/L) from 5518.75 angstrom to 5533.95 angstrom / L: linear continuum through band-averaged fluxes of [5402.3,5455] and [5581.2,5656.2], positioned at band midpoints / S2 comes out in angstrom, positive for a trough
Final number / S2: 0.1 angstrom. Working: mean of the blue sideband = 5.21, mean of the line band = 5.5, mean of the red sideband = 5.86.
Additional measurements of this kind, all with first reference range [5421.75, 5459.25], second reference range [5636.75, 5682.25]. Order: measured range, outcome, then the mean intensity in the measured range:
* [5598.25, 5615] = -1.3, 6.11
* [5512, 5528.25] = -0.3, 5.6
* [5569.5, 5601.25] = 0.5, 5.55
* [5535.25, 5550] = 0.9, 5.2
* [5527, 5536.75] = -0.1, 5.58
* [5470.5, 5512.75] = -0.6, 5.51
